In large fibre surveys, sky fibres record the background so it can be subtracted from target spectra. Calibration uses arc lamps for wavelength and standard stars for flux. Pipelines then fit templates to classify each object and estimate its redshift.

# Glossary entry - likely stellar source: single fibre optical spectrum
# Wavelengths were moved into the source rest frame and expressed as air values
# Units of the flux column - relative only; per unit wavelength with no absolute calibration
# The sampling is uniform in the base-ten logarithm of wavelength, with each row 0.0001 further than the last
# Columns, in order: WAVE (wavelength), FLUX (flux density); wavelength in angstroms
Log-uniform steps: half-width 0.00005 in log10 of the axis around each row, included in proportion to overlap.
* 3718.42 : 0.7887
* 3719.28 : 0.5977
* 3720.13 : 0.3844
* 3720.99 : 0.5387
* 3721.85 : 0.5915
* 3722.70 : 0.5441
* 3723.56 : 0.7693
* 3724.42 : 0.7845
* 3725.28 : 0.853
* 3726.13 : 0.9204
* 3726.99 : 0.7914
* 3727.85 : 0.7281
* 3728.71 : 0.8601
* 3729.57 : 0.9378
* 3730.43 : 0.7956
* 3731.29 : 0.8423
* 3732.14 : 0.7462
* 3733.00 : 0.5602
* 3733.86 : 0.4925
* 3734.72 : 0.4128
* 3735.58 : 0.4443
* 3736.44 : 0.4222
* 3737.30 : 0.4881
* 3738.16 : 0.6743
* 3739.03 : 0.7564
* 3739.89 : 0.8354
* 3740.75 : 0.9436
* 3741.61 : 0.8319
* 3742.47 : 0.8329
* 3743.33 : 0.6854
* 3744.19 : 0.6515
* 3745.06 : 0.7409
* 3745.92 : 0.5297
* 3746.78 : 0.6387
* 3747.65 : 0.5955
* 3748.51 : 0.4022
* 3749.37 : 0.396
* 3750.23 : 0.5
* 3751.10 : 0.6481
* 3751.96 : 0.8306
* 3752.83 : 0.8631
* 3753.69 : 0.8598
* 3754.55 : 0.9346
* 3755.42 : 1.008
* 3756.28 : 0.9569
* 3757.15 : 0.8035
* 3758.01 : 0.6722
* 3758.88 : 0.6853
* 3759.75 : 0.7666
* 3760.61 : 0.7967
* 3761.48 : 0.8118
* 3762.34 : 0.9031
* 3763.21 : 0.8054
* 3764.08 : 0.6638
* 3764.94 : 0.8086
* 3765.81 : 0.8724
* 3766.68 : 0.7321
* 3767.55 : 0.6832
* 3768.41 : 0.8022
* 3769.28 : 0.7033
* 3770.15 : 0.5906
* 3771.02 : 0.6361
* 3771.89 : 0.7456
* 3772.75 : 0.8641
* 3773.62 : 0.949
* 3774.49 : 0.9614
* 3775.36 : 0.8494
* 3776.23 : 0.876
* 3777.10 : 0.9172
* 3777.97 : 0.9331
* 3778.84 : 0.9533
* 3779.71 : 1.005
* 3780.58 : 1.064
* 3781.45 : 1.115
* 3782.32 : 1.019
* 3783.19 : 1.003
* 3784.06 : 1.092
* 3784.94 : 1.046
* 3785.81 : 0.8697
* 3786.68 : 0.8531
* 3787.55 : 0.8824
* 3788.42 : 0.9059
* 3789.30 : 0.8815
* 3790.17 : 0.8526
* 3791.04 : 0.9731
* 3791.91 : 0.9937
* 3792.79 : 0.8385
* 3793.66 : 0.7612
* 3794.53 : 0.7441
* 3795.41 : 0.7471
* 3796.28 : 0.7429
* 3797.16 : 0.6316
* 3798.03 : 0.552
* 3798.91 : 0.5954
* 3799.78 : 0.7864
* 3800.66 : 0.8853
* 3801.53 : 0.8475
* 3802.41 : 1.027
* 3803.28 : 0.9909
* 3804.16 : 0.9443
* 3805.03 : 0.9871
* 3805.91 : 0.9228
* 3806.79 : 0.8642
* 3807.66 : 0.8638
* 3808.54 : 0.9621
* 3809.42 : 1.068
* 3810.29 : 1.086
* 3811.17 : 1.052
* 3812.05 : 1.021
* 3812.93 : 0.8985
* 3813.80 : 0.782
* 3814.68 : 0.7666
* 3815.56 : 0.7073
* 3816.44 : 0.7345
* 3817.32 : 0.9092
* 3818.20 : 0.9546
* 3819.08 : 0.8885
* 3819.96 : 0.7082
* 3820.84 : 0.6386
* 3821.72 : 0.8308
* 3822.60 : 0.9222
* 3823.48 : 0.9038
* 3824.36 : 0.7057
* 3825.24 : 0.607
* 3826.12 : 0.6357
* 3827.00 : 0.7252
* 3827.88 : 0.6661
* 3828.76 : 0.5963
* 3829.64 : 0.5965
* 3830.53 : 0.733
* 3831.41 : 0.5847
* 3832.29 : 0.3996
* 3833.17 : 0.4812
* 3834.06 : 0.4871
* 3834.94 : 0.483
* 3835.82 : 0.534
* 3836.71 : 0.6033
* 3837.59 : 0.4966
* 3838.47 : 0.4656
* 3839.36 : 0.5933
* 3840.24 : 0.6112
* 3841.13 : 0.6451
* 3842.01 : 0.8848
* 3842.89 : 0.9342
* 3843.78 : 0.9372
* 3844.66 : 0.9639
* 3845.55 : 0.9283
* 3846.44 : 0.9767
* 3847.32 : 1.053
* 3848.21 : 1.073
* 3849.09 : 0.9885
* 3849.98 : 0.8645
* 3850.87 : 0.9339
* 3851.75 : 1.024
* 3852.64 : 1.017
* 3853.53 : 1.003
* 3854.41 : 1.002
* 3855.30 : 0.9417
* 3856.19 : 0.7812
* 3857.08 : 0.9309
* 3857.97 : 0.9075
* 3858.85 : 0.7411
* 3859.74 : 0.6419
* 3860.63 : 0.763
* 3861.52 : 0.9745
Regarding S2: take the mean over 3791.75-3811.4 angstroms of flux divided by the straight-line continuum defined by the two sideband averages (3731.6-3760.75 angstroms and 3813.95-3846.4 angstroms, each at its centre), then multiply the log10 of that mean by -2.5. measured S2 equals -0.23 mag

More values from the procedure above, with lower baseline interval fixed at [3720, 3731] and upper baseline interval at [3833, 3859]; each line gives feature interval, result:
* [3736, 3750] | 0.16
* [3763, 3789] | -0.13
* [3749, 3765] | -0.02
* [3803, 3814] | -0.21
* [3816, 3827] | 0.02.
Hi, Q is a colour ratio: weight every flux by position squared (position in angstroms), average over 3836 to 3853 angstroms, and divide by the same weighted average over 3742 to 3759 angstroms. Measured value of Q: 1.23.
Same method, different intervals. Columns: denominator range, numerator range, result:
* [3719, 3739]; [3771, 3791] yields 1.45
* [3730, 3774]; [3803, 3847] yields 1.12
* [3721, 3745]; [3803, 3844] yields 1.12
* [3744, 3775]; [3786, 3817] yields 1.18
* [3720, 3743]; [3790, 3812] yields 1.29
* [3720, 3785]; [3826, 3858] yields 1.05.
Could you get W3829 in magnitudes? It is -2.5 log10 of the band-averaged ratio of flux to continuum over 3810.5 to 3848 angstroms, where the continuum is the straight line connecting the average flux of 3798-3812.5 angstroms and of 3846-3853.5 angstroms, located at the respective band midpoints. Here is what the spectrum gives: 0.28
